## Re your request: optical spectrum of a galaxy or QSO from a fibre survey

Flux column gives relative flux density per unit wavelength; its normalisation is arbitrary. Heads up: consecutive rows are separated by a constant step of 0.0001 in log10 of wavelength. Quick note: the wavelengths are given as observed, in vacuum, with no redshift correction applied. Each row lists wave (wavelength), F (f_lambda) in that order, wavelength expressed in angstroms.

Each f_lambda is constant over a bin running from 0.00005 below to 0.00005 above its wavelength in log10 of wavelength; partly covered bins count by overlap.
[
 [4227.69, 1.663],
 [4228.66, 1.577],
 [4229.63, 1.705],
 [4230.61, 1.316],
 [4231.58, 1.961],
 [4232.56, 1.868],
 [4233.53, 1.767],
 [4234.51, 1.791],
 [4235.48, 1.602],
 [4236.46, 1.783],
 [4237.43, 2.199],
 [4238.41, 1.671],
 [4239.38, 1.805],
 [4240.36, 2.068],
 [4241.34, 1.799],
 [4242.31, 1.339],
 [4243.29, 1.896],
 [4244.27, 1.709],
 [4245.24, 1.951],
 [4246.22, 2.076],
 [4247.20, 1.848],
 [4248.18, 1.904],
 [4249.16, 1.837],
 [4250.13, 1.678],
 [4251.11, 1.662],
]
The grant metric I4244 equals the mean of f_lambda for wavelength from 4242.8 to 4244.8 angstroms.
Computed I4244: 1.81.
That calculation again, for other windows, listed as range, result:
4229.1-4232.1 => 1.66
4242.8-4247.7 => 1.89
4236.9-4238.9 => 1.94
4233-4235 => 1.78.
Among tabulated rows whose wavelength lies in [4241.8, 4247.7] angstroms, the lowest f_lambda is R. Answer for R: 1.339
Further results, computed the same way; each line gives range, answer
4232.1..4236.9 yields 1.602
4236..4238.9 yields 1.671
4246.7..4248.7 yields 1.848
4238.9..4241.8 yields 1.799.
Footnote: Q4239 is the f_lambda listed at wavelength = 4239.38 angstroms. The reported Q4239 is 1.805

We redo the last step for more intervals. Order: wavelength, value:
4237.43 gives 2.199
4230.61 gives 1.316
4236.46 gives 1.783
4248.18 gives 1.904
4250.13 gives 1.678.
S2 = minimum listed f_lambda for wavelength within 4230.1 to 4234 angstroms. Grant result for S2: 1.316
